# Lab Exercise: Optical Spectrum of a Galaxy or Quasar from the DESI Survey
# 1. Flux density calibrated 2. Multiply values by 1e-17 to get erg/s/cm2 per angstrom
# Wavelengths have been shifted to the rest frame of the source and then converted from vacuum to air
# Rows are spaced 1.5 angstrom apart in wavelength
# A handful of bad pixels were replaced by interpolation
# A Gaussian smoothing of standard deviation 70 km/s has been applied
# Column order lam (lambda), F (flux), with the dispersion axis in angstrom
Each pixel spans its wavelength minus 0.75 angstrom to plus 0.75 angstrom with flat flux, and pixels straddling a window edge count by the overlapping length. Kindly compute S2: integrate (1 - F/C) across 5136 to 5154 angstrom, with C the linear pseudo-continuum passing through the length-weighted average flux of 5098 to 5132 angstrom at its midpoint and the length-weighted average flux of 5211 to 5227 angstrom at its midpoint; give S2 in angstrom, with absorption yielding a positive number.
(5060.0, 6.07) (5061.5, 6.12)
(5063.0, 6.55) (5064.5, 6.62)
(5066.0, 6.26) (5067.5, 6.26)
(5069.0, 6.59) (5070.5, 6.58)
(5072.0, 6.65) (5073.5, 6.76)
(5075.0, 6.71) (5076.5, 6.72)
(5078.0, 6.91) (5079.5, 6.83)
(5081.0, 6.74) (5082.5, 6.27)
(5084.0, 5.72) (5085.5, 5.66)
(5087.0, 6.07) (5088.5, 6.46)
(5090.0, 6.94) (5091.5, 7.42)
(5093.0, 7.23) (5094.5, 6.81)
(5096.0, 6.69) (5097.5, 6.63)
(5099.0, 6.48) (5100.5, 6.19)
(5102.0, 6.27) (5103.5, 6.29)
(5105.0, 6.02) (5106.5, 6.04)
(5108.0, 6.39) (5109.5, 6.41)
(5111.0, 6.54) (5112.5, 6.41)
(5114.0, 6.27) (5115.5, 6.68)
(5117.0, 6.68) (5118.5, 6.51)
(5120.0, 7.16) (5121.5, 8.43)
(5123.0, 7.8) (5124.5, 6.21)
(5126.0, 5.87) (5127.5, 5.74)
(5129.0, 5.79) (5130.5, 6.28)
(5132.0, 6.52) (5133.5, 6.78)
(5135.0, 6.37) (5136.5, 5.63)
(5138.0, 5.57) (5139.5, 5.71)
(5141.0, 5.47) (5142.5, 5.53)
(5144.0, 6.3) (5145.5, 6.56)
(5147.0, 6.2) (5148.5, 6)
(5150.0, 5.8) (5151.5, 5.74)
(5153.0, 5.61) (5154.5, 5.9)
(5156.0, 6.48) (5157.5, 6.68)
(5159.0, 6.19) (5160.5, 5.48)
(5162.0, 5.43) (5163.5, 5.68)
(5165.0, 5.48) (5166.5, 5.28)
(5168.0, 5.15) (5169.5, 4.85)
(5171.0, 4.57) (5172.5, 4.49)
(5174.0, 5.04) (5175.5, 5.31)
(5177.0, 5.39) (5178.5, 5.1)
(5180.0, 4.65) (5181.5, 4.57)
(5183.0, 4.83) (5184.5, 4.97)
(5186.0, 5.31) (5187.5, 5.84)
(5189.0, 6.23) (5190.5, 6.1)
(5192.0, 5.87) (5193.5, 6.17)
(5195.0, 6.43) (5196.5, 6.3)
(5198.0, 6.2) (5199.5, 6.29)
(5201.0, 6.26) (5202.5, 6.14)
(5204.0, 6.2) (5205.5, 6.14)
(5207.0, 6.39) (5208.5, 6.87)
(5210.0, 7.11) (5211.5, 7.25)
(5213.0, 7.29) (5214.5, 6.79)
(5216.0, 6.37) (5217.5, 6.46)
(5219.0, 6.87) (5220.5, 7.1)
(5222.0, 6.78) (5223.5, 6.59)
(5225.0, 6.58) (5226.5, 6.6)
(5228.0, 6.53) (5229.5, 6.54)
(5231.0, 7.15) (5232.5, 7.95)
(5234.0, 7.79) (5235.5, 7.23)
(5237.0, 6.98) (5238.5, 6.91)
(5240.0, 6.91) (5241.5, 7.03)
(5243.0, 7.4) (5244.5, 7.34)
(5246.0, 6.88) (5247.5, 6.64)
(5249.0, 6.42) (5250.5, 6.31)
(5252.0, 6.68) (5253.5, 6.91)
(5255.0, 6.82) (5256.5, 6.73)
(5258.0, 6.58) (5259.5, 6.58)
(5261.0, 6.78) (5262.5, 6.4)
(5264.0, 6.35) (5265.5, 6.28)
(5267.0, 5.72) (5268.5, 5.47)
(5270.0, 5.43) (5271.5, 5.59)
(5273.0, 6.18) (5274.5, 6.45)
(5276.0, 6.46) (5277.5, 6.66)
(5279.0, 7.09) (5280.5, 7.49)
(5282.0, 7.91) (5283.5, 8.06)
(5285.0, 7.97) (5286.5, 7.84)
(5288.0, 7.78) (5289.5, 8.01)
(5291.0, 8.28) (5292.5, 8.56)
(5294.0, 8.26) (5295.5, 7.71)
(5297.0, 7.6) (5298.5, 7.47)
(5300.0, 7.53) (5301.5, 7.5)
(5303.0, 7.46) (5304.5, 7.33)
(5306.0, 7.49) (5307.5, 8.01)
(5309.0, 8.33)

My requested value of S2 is 2.0 angstrom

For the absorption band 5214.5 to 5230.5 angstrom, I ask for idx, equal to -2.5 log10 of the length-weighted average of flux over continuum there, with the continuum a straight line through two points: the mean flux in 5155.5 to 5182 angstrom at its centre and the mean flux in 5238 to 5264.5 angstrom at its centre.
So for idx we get -0.07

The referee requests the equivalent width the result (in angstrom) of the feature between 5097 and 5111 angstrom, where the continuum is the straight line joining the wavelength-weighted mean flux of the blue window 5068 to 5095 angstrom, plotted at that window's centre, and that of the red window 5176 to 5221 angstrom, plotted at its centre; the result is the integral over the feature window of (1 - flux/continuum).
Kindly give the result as 0.4 angstrom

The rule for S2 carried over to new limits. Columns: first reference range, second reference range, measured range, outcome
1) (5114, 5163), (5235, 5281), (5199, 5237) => -1.8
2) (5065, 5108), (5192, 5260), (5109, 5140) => 0.5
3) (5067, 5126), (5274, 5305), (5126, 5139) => 1.4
